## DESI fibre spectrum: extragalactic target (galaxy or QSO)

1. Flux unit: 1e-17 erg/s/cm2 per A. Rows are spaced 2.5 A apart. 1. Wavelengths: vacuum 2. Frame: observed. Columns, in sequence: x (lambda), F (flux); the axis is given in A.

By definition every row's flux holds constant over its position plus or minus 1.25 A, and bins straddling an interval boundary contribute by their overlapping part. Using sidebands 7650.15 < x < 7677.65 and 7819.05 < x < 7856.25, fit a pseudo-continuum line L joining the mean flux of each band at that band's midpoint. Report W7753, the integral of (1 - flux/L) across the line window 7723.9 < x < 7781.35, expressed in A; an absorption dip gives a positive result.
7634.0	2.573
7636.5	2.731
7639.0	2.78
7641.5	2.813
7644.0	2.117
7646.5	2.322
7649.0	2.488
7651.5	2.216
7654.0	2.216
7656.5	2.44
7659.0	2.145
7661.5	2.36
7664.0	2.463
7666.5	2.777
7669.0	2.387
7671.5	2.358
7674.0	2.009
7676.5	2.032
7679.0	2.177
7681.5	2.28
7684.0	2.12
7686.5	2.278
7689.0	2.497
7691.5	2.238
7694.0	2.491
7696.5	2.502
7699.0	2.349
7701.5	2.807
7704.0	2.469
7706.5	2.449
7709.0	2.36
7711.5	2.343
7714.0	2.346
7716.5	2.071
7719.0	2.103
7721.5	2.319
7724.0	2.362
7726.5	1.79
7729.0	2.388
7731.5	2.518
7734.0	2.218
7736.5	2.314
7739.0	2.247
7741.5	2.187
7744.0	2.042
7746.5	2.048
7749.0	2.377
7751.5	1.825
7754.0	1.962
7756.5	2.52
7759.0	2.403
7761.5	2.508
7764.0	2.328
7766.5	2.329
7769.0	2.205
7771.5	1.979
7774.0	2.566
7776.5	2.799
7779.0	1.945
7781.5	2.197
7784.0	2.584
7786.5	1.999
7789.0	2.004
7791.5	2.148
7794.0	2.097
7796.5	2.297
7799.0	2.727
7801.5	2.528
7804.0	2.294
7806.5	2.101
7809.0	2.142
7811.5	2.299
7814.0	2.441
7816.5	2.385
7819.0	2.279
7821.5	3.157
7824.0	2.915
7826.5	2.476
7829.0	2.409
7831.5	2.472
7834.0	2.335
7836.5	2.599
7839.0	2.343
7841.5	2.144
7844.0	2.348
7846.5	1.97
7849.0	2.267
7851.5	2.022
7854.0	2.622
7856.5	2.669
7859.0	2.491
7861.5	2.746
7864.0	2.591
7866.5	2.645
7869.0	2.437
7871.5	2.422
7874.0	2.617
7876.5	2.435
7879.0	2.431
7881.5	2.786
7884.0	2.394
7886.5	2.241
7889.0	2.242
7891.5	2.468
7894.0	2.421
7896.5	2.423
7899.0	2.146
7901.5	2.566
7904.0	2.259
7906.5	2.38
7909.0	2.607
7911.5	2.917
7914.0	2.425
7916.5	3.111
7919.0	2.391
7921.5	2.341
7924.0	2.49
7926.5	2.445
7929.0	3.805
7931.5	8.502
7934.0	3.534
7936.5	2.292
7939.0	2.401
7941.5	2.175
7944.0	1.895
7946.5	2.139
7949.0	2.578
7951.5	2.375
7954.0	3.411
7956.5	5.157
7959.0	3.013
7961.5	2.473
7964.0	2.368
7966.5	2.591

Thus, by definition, 3.0 A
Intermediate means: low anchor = 2.31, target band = 2.25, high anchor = 2.44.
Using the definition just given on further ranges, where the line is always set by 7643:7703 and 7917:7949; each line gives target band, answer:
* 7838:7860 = 3.8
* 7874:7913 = 6.2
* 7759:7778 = 1.5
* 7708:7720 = 1.0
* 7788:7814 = 3.9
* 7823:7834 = 0.8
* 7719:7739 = 1.8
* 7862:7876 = 1.5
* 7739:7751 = 1.8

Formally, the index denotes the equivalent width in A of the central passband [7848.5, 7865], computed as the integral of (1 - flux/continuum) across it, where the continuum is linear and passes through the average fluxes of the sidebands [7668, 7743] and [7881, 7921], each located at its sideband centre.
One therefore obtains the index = -0.4 A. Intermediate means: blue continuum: 2.3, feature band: 2.5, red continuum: 2.48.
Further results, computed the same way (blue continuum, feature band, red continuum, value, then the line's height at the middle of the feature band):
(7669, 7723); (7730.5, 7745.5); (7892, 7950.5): 1.0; 2.4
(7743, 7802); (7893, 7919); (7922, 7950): 3.8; 2.95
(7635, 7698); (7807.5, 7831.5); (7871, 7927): -0.5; 2.44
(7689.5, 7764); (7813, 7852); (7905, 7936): 5.3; 2.8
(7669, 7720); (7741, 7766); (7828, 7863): 1.3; 2.35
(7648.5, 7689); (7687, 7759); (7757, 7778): 1.7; 2.35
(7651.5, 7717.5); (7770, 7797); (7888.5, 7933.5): 3.7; 2.59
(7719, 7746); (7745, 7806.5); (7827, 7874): 0.7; 2.3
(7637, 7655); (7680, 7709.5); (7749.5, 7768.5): -0.5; 2.37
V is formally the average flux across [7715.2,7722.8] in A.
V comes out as 2.17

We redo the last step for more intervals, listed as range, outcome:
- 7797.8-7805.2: 2.52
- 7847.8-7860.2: 2.41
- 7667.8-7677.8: 2.2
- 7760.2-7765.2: 2.42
